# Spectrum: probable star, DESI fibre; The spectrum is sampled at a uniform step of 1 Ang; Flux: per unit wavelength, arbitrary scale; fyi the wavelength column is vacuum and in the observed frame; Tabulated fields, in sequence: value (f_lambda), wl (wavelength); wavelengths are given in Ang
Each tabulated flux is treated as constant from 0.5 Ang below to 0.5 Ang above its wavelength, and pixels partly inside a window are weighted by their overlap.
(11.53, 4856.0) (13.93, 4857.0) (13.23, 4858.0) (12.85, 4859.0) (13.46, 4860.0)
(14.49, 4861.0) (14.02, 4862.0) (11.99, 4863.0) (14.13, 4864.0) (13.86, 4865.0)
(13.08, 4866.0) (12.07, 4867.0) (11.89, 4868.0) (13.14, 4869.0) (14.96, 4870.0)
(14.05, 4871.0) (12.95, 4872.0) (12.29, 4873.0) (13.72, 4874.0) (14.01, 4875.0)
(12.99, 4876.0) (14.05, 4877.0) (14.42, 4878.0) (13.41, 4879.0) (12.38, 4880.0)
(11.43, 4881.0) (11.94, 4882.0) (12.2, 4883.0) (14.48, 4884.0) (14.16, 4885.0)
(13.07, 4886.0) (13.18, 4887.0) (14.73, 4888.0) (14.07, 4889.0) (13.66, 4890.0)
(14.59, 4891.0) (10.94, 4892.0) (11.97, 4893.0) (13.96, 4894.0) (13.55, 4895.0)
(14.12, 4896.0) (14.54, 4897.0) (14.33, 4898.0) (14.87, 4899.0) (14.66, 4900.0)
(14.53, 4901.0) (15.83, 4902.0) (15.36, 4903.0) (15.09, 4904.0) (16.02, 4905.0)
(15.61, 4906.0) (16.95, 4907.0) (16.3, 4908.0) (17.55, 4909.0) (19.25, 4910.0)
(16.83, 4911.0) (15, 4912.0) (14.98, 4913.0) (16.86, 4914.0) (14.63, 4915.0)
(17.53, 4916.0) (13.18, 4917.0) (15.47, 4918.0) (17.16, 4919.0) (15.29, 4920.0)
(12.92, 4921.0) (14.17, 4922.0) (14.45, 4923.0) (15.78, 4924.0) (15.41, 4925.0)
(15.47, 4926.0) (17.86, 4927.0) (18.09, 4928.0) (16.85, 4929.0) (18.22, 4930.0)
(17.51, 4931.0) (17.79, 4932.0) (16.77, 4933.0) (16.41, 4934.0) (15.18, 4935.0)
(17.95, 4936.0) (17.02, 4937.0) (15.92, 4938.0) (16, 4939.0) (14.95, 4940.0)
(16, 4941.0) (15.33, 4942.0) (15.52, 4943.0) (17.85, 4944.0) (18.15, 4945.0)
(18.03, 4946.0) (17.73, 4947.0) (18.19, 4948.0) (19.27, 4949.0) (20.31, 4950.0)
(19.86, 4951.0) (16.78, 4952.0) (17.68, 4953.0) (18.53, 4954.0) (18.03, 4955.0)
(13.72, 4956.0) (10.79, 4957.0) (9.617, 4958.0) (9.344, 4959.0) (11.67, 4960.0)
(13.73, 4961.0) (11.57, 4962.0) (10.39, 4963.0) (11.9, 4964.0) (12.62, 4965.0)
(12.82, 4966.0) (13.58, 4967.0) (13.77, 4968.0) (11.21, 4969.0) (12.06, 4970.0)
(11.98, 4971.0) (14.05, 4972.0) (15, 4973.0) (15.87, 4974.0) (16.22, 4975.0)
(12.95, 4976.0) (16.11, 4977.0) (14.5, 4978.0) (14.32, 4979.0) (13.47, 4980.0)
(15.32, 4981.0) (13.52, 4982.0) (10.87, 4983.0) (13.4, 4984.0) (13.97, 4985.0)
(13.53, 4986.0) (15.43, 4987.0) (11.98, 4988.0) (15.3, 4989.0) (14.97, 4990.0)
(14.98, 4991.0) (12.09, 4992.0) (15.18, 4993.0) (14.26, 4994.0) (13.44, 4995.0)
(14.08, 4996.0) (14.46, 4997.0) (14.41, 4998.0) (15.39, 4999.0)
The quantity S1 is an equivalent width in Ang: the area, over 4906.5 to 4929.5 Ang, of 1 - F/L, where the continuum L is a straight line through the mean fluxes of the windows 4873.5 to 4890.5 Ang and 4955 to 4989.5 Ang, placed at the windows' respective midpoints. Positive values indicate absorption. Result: -4.6 Ang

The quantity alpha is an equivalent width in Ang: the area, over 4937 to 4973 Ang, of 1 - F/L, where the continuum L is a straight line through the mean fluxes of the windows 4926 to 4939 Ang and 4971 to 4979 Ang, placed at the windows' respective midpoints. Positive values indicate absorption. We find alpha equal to 2.3 Ang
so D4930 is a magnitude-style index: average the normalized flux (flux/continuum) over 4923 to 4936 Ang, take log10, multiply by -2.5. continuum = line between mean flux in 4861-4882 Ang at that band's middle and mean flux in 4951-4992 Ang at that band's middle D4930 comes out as -0.23 mag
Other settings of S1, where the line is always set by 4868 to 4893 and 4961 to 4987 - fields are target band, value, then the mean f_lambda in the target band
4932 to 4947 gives -3.6 Ang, 16.6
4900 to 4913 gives -2.7 Ang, 16.1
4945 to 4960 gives -3.1 Ang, 16.2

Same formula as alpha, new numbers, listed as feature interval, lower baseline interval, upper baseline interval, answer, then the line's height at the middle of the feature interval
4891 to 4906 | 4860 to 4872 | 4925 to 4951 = 0.8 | 15.1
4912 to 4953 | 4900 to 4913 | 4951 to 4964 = -4.9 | 14.9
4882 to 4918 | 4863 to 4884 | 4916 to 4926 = -1.4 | 14.2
